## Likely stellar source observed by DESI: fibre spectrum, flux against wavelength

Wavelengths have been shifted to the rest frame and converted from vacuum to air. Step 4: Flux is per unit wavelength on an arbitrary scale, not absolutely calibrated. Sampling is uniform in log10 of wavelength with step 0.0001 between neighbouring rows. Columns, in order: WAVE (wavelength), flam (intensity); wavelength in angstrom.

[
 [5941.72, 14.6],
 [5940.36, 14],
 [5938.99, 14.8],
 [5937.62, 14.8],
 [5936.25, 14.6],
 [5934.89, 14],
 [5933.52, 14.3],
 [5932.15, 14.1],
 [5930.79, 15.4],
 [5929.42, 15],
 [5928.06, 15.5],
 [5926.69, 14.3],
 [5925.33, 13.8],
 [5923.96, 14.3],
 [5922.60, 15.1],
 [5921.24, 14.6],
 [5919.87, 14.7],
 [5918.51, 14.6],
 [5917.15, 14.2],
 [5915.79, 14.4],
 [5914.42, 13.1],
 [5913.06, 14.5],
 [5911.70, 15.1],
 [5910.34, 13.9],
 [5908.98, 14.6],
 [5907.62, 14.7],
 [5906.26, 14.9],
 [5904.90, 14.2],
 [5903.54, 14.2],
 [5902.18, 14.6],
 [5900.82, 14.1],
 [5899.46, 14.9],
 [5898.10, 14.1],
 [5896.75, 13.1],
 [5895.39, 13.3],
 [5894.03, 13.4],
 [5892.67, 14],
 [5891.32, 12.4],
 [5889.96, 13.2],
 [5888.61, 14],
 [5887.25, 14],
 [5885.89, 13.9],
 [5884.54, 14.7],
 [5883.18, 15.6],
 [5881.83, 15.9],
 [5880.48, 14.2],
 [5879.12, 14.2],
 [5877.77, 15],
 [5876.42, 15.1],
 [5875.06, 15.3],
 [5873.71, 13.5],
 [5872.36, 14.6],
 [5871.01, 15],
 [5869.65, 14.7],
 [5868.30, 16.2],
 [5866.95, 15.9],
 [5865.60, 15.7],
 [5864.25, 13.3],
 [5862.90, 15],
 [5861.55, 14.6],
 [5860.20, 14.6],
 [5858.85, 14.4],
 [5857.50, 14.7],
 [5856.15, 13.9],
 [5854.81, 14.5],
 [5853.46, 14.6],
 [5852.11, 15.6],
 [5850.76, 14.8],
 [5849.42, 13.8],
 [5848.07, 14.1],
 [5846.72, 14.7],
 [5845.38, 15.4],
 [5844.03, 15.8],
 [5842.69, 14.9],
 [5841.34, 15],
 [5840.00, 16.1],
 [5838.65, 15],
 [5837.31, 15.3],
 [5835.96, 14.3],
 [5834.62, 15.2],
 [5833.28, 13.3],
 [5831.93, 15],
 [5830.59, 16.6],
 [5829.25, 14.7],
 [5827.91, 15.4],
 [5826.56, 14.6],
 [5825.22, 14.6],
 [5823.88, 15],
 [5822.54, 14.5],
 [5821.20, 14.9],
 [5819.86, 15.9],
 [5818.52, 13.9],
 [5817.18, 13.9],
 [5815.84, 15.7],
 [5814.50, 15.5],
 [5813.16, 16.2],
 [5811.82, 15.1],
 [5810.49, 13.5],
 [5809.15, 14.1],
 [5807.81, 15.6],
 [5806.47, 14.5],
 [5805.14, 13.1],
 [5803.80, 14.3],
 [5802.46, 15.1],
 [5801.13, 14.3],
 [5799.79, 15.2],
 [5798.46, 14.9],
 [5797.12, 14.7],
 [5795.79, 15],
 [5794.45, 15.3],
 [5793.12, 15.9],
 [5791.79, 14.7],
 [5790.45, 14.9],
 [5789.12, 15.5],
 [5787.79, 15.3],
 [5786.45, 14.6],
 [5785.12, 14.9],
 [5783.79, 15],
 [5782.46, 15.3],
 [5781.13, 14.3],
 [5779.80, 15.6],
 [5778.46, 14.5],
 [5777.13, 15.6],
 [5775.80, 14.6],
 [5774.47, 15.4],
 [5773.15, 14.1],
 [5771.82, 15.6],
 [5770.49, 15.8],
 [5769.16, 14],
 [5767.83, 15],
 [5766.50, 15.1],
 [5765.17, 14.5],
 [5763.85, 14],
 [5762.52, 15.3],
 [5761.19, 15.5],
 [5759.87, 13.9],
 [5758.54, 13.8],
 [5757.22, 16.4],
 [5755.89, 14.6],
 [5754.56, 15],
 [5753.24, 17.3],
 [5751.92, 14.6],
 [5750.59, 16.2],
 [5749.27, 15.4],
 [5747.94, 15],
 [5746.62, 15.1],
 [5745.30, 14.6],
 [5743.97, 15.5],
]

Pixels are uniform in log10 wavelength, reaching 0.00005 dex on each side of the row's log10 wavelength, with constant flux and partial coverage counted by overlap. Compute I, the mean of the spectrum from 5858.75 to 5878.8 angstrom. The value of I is 14.9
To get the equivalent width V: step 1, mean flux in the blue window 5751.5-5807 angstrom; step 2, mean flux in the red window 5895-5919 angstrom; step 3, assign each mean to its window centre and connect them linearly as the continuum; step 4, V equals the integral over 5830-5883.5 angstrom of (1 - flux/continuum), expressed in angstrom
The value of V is -1.3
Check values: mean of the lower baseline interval 14.9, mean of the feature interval 14.9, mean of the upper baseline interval 14.3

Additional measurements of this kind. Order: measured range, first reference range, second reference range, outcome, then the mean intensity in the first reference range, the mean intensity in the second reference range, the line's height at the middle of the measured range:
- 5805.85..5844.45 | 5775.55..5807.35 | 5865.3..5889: -0.2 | 14.9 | 14.9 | 14.9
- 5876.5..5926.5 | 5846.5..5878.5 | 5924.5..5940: 1.3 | 14.7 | 14.6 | 14.6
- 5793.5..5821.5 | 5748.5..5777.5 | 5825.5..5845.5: 0.5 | 15.1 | 15.1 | 15.1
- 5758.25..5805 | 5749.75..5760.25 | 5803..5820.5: 0.4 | 15.3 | 14.7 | 15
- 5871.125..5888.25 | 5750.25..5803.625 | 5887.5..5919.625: -0.5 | 15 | 14.1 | 14.3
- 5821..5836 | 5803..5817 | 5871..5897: -0.3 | 14.7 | 14.2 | 14.6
